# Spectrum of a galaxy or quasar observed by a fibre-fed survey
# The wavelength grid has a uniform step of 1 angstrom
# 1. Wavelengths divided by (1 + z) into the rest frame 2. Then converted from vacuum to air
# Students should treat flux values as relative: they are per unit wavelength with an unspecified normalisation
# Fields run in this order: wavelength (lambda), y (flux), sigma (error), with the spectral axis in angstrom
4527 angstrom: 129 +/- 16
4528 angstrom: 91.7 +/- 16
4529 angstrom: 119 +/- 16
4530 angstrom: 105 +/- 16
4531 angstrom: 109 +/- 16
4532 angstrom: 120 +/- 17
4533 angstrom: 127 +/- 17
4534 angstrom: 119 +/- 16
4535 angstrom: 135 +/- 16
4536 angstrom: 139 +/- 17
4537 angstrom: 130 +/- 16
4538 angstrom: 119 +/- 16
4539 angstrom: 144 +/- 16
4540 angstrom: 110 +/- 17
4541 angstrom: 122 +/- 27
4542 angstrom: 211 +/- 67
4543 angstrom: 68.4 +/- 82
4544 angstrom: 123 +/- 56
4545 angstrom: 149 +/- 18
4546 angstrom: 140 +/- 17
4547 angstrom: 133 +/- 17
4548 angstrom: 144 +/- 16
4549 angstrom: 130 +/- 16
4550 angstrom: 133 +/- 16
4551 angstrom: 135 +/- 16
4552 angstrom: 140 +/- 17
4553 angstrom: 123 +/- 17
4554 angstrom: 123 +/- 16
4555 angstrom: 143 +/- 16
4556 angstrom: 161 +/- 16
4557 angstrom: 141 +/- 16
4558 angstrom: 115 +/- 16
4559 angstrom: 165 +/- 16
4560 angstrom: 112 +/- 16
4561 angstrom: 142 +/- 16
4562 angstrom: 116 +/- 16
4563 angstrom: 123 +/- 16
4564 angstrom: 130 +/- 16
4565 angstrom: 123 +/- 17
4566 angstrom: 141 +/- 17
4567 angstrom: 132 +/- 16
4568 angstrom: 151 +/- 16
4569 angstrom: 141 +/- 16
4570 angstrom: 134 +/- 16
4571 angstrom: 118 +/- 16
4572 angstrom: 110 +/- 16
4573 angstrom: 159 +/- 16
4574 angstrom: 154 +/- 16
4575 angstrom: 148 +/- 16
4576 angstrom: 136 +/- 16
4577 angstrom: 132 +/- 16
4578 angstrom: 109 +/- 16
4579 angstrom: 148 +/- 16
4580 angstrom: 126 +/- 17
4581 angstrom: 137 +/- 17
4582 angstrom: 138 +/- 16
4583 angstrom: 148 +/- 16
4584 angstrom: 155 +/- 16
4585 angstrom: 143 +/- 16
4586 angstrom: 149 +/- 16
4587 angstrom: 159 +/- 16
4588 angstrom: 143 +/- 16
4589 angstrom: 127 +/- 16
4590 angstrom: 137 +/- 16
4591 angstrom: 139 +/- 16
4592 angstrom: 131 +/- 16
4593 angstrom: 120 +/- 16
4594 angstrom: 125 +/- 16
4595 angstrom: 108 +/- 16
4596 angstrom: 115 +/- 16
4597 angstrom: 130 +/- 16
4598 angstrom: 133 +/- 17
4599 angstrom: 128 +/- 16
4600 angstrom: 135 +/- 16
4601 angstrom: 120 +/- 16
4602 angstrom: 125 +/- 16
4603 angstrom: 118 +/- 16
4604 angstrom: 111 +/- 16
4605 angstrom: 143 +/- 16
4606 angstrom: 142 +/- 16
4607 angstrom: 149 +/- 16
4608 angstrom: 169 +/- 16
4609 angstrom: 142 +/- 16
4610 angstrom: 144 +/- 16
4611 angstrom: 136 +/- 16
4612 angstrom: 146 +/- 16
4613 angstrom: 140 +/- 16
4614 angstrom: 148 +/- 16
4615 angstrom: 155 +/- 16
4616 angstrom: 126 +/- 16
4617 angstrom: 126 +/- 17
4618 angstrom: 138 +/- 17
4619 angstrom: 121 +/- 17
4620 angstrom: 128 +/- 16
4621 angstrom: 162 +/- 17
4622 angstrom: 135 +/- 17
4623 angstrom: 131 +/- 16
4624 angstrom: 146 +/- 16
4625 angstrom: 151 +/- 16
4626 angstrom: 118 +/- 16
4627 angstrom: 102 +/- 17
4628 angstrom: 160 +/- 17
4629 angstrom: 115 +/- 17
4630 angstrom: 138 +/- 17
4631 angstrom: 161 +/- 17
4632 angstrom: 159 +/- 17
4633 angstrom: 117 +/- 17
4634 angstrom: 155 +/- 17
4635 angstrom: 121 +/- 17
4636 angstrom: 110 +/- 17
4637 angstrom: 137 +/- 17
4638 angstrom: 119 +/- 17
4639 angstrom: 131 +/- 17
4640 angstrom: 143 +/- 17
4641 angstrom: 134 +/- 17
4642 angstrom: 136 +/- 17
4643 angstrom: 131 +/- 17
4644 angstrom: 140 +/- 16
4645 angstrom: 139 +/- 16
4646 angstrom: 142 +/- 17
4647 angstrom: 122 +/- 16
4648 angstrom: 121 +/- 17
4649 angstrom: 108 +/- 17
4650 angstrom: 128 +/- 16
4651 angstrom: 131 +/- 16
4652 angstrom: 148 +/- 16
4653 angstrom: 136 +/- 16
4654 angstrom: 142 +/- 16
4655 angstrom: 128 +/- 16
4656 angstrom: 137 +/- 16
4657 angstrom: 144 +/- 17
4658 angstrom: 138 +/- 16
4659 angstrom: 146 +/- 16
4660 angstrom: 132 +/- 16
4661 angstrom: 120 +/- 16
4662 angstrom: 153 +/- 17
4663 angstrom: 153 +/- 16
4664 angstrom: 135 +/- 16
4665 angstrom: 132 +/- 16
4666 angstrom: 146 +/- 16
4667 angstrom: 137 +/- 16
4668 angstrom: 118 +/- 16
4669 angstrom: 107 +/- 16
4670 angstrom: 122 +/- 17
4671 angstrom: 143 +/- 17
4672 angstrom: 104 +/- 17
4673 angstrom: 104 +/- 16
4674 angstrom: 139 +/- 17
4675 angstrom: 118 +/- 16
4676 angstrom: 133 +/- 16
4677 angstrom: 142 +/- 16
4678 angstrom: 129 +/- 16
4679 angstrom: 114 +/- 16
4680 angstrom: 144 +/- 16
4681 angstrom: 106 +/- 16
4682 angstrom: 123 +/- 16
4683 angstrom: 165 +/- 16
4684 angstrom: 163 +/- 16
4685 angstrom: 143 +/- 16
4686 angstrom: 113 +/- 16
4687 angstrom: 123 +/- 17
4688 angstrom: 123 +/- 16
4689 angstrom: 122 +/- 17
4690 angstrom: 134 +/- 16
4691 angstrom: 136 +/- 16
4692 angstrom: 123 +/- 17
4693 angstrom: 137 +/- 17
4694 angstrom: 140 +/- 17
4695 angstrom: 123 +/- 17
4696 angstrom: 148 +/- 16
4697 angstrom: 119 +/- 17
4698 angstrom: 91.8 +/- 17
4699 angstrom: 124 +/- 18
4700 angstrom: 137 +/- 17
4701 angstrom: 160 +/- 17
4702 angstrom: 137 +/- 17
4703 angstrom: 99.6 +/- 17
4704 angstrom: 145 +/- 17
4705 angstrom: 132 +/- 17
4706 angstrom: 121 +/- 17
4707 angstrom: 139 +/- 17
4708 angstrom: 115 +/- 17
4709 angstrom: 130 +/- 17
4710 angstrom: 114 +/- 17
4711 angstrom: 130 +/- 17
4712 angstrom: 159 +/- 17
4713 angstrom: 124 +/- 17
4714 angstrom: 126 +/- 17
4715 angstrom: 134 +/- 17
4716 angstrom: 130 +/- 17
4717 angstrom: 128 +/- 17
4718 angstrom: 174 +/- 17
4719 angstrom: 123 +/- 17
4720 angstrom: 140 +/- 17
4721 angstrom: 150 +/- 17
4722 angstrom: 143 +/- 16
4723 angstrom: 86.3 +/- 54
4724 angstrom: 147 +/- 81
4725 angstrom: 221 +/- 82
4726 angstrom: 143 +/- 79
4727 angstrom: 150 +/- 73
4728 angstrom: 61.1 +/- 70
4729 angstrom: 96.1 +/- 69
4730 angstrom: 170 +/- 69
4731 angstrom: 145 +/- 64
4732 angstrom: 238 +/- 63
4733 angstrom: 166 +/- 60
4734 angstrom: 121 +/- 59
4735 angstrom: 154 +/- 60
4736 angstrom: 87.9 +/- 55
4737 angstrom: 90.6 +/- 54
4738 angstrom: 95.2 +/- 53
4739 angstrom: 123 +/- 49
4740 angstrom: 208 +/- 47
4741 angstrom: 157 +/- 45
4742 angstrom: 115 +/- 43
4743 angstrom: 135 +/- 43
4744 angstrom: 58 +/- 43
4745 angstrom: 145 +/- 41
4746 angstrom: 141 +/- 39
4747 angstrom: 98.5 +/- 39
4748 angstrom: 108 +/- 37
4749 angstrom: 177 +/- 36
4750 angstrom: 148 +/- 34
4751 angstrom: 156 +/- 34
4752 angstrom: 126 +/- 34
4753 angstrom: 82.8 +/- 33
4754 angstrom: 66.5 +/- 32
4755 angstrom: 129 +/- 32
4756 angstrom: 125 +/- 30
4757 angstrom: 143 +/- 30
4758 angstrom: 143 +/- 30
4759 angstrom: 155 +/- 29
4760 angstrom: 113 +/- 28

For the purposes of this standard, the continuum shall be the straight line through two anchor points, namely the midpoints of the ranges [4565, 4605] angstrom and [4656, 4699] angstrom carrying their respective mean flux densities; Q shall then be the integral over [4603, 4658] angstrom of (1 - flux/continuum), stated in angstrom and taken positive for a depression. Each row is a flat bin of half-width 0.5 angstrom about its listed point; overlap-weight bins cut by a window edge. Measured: -1.5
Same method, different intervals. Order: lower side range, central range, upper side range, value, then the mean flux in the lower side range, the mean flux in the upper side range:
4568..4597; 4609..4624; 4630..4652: -0.5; 136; 133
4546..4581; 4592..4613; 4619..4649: 0.3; 135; 134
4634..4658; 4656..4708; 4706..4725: 1.1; 132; 135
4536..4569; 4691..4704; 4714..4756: 0.4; 134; 133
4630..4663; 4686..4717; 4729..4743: 2.3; 135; 142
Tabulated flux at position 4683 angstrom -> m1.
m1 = 165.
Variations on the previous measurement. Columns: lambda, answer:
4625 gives 151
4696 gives 148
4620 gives 128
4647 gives 122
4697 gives 119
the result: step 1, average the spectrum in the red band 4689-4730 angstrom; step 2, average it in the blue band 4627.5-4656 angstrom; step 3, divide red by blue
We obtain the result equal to 0.99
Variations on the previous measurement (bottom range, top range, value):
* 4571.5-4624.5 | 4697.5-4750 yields 0.98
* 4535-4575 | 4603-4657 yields 1.01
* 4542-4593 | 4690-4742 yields 0.99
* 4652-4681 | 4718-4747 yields 1.03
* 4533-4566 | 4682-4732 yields 1.01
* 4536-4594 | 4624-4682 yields 0.98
